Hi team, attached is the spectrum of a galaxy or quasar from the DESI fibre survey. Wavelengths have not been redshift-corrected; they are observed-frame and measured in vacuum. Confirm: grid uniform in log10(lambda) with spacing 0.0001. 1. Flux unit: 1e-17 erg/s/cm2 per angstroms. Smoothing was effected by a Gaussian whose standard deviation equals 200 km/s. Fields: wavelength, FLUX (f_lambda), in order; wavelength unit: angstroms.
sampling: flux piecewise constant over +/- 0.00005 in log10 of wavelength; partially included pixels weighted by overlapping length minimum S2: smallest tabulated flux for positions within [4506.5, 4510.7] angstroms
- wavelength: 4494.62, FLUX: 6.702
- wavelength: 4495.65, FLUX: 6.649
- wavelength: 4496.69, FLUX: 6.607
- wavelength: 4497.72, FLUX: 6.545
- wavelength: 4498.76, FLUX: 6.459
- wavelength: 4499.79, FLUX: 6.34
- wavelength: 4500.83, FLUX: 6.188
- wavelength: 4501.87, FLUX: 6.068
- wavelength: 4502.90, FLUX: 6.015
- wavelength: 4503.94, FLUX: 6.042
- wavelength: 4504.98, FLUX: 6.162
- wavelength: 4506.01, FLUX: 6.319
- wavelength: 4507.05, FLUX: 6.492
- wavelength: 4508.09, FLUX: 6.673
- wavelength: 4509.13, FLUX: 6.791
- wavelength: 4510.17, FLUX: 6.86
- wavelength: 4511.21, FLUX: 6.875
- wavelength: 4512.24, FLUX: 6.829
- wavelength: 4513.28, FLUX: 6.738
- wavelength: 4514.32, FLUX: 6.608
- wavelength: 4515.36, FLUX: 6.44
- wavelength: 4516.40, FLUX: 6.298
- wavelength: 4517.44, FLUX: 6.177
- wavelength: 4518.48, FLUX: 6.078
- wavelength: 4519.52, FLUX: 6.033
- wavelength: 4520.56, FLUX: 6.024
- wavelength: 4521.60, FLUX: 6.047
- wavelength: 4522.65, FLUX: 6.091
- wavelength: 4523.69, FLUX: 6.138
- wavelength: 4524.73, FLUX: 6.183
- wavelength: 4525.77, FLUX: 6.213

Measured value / 6.492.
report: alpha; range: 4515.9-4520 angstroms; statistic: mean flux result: 6.15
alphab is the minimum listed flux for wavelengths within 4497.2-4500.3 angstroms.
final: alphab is 6.34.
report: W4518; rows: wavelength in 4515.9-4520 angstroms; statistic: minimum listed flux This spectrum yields 6.033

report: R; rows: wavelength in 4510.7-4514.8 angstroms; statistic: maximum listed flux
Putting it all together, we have 6.875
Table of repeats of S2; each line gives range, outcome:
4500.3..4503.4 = 6.015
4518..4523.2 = 6.024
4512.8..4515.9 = 6.44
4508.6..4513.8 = 6.738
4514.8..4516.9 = 6.298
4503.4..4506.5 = 6.042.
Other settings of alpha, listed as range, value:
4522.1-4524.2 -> 6.09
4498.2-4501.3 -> 6.33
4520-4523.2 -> 6.04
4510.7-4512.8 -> 6.88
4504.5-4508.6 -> 6.42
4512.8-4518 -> 6.45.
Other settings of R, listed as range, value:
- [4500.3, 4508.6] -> 6.673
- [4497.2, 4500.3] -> 6.545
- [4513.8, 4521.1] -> 6.608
